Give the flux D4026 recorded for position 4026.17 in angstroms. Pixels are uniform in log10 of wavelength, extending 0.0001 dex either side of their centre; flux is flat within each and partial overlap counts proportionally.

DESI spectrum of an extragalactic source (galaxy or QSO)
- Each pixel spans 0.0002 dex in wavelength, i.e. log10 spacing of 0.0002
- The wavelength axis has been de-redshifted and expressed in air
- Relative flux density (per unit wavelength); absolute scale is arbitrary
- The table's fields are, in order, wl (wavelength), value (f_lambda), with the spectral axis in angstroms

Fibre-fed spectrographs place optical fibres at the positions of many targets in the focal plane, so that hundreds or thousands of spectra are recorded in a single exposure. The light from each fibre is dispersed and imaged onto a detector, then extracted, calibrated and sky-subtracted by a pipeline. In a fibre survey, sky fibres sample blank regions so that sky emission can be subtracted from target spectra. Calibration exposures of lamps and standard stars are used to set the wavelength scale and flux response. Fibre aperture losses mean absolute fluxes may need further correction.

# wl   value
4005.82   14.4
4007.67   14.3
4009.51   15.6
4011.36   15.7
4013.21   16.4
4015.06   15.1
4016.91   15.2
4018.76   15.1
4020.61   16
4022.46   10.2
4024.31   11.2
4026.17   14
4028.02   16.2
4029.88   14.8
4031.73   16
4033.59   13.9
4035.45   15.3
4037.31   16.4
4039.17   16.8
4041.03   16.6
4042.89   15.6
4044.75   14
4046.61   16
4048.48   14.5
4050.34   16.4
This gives 14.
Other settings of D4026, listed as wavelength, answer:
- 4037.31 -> 16.4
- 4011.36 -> 15.7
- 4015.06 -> 15.1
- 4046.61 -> 16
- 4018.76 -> 15.1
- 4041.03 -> 16.6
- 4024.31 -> 11.2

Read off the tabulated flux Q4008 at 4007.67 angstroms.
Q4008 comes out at 14.3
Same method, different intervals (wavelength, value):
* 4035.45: 15.3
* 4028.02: 16.2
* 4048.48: 14.5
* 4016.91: 15.2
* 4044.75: 14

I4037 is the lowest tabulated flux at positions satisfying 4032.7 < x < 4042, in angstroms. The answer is 13.9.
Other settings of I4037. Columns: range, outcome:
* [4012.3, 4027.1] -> 10.2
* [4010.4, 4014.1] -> 15.7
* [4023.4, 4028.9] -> 11.2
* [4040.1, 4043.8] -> 15.6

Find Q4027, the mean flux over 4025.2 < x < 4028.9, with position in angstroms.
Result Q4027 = 15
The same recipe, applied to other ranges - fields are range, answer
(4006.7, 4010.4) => 14.9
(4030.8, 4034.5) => 15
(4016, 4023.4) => 14.1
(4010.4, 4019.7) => 15.5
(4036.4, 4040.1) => 16.6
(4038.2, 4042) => 16.7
